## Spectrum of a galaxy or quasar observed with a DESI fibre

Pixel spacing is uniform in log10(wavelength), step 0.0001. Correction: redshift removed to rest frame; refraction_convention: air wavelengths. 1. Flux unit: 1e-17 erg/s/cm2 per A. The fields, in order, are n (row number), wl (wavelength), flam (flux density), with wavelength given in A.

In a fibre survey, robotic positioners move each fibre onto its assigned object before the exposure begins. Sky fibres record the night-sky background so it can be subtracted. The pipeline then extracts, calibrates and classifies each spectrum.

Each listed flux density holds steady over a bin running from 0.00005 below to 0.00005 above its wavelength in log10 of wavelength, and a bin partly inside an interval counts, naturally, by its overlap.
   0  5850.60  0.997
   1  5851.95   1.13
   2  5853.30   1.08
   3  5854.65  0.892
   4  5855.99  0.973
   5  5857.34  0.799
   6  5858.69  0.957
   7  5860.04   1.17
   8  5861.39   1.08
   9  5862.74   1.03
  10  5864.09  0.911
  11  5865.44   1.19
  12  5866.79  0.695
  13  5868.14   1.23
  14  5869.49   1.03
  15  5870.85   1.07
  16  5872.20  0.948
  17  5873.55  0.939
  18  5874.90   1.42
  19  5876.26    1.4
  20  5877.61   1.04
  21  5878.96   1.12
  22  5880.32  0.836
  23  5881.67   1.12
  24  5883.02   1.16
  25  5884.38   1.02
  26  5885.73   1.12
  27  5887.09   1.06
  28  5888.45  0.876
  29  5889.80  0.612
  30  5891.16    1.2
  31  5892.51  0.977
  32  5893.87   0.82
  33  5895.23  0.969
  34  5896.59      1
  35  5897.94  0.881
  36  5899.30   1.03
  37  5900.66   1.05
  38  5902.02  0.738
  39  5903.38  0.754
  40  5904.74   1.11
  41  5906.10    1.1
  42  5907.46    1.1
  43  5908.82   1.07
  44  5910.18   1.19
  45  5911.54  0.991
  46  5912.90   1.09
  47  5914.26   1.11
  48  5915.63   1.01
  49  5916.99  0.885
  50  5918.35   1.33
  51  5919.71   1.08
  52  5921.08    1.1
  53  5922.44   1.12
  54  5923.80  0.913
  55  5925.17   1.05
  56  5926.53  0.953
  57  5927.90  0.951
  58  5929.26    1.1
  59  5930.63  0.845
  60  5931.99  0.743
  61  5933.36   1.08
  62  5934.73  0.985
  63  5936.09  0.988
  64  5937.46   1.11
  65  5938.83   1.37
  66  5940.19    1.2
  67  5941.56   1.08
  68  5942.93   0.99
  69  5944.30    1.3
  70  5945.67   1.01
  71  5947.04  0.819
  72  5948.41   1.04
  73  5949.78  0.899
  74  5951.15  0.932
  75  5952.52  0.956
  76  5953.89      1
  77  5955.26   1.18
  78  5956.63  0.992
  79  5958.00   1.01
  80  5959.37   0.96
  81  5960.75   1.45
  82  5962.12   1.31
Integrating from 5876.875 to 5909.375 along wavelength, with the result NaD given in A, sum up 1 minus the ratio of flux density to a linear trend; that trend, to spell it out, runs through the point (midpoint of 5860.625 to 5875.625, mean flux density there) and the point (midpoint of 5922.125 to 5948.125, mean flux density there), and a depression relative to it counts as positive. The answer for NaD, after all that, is 1.64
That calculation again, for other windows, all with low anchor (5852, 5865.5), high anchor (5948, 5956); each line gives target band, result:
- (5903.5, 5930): -1.5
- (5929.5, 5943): -0.6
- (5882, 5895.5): 0.2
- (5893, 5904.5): 1.0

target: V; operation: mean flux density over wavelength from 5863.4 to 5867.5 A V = 0.935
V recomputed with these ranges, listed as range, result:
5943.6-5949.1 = 1.04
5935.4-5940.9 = 1.17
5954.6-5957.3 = 1.09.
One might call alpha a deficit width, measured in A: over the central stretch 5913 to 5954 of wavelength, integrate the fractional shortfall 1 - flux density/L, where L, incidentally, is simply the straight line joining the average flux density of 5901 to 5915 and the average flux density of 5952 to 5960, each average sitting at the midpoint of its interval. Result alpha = -0.4 A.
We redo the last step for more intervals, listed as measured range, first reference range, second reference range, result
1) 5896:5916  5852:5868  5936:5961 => 0.3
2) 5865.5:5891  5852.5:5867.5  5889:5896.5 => -2.6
